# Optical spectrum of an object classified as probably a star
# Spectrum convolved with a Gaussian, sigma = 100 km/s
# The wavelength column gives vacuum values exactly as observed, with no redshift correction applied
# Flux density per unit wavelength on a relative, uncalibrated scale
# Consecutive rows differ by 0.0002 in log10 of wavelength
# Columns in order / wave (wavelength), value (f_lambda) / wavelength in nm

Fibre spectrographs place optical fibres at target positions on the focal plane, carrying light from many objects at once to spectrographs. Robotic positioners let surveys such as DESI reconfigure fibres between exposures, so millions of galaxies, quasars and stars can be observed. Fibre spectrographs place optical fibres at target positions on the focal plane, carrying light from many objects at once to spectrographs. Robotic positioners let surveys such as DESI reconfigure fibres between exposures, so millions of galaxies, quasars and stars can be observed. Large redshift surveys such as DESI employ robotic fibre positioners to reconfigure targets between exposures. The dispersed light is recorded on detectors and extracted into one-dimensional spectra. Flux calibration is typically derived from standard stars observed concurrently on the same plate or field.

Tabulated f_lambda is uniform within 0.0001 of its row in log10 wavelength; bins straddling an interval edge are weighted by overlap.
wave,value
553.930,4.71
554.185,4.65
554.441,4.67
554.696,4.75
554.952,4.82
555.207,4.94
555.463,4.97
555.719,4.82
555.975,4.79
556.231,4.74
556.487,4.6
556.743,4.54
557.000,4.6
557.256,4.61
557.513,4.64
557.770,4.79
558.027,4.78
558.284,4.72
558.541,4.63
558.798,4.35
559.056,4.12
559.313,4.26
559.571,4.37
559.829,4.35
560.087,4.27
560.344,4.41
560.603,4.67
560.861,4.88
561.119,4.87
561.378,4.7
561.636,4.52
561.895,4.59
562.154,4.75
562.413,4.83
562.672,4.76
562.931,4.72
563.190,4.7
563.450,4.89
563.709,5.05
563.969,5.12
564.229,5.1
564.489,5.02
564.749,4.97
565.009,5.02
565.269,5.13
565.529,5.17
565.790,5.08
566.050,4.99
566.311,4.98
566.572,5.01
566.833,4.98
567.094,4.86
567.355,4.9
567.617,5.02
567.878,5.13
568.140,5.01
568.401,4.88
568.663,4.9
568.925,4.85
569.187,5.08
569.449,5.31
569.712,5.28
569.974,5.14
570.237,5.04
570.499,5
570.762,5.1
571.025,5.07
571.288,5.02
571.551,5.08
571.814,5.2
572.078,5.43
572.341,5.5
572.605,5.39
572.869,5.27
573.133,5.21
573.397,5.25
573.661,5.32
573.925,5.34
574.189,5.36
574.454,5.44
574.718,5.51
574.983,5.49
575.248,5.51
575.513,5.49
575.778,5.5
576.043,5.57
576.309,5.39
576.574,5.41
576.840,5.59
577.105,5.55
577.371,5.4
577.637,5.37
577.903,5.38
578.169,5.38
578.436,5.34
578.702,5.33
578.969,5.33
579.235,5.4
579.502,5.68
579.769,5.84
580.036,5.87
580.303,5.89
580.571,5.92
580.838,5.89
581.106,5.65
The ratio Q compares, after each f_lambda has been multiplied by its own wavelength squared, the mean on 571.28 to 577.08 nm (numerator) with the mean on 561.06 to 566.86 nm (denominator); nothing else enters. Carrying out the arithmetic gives 1.14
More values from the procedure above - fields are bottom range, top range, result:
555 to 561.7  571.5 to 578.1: 1.24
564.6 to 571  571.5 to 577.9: 1.10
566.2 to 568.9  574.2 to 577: 1.14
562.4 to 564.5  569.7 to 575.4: 1.11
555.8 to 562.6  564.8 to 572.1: 1.14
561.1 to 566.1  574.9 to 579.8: 1.17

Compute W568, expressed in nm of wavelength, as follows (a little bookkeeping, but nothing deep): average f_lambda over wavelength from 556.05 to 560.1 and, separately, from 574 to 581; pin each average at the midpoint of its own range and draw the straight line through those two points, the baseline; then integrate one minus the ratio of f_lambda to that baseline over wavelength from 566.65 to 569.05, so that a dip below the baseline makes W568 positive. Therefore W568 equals 0.04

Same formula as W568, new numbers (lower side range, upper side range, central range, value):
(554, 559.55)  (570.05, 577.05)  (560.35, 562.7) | 0.063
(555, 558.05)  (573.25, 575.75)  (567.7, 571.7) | 0.133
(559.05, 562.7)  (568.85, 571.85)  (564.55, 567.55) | -0.094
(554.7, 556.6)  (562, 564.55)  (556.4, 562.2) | 0.339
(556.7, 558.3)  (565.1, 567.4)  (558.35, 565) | 0.213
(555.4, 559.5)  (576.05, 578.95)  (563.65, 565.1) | -0.047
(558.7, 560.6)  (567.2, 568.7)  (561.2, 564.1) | -0.143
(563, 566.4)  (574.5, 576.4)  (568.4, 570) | 0.043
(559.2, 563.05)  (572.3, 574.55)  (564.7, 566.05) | -0.061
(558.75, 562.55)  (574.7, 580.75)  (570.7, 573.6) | -0.016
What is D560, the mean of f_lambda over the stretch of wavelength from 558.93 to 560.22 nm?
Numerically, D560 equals 4.28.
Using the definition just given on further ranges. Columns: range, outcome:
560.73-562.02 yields 4.71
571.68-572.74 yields 5.38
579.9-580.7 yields 5.89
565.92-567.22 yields 4.96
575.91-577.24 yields 5.5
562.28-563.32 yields 4.75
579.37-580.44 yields 5.82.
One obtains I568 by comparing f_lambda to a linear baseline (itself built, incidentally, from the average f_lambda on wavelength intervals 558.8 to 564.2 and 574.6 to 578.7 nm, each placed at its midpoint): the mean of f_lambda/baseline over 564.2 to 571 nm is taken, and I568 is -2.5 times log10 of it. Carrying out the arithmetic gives -0.015 mag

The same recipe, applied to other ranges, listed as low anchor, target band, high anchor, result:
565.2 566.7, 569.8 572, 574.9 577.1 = 0.04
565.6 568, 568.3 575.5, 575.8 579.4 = -0.01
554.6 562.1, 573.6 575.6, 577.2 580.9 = -0.01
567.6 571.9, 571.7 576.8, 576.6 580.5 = -0.02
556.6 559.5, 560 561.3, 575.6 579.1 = 0.01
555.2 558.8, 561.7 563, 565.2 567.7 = 0.04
